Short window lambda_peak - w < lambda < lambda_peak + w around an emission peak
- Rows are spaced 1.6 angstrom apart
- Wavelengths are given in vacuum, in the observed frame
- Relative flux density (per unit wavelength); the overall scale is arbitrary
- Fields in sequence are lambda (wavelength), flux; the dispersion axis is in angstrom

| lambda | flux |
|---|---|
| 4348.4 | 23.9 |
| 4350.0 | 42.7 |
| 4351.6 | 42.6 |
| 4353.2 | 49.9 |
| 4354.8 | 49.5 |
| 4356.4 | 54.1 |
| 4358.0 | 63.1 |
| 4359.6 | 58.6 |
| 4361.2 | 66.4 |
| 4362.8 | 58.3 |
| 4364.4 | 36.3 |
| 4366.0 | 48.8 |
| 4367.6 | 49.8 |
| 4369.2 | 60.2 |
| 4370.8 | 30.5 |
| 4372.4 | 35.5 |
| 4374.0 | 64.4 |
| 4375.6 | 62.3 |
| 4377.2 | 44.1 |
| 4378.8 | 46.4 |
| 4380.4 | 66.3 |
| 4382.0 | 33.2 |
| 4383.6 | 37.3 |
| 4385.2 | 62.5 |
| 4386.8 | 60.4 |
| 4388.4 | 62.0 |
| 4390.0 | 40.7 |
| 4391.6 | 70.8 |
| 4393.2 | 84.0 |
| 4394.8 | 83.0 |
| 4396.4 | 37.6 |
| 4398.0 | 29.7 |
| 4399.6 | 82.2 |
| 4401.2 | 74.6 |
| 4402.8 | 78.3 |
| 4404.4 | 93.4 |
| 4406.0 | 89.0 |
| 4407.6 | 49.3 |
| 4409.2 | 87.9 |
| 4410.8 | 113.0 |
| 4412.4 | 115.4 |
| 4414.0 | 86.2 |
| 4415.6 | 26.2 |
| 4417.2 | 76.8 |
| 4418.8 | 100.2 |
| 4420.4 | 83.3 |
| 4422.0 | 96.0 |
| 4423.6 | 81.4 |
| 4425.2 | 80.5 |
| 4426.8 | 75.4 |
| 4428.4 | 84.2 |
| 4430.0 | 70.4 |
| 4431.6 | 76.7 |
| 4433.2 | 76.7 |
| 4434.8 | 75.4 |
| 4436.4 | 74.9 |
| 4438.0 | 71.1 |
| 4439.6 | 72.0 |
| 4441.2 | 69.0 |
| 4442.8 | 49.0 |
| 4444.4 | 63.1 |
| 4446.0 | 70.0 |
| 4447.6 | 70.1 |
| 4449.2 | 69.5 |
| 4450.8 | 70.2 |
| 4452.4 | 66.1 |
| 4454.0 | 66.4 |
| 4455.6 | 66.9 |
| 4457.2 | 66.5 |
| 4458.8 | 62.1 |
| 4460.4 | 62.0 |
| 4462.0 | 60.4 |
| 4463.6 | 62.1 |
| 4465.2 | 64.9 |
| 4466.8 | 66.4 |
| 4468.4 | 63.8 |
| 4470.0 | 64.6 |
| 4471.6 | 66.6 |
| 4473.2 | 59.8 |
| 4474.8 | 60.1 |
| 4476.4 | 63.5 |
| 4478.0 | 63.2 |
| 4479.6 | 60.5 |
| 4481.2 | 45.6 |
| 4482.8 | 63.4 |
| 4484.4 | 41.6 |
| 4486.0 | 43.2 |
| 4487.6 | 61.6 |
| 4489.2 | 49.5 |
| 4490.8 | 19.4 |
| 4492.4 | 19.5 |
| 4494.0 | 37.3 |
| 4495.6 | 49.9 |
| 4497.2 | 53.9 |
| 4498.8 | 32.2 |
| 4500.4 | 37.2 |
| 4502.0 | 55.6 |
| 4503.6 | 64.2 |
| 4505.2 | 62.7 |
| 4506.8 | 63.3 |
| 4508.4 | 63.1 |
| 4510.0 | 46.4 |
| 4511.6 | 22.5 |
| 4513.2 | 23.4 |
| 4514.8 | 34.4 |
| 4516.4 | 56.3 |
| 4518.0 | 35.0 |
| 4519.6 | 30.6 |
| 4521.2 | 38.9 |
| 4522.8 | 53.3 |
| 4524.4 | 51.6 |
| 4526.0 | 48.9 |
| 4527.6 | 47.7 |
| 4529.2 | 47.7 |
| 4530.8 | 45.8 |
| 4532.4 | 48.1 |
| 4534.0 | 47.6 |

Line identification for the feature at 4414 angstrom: Ly-alpha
